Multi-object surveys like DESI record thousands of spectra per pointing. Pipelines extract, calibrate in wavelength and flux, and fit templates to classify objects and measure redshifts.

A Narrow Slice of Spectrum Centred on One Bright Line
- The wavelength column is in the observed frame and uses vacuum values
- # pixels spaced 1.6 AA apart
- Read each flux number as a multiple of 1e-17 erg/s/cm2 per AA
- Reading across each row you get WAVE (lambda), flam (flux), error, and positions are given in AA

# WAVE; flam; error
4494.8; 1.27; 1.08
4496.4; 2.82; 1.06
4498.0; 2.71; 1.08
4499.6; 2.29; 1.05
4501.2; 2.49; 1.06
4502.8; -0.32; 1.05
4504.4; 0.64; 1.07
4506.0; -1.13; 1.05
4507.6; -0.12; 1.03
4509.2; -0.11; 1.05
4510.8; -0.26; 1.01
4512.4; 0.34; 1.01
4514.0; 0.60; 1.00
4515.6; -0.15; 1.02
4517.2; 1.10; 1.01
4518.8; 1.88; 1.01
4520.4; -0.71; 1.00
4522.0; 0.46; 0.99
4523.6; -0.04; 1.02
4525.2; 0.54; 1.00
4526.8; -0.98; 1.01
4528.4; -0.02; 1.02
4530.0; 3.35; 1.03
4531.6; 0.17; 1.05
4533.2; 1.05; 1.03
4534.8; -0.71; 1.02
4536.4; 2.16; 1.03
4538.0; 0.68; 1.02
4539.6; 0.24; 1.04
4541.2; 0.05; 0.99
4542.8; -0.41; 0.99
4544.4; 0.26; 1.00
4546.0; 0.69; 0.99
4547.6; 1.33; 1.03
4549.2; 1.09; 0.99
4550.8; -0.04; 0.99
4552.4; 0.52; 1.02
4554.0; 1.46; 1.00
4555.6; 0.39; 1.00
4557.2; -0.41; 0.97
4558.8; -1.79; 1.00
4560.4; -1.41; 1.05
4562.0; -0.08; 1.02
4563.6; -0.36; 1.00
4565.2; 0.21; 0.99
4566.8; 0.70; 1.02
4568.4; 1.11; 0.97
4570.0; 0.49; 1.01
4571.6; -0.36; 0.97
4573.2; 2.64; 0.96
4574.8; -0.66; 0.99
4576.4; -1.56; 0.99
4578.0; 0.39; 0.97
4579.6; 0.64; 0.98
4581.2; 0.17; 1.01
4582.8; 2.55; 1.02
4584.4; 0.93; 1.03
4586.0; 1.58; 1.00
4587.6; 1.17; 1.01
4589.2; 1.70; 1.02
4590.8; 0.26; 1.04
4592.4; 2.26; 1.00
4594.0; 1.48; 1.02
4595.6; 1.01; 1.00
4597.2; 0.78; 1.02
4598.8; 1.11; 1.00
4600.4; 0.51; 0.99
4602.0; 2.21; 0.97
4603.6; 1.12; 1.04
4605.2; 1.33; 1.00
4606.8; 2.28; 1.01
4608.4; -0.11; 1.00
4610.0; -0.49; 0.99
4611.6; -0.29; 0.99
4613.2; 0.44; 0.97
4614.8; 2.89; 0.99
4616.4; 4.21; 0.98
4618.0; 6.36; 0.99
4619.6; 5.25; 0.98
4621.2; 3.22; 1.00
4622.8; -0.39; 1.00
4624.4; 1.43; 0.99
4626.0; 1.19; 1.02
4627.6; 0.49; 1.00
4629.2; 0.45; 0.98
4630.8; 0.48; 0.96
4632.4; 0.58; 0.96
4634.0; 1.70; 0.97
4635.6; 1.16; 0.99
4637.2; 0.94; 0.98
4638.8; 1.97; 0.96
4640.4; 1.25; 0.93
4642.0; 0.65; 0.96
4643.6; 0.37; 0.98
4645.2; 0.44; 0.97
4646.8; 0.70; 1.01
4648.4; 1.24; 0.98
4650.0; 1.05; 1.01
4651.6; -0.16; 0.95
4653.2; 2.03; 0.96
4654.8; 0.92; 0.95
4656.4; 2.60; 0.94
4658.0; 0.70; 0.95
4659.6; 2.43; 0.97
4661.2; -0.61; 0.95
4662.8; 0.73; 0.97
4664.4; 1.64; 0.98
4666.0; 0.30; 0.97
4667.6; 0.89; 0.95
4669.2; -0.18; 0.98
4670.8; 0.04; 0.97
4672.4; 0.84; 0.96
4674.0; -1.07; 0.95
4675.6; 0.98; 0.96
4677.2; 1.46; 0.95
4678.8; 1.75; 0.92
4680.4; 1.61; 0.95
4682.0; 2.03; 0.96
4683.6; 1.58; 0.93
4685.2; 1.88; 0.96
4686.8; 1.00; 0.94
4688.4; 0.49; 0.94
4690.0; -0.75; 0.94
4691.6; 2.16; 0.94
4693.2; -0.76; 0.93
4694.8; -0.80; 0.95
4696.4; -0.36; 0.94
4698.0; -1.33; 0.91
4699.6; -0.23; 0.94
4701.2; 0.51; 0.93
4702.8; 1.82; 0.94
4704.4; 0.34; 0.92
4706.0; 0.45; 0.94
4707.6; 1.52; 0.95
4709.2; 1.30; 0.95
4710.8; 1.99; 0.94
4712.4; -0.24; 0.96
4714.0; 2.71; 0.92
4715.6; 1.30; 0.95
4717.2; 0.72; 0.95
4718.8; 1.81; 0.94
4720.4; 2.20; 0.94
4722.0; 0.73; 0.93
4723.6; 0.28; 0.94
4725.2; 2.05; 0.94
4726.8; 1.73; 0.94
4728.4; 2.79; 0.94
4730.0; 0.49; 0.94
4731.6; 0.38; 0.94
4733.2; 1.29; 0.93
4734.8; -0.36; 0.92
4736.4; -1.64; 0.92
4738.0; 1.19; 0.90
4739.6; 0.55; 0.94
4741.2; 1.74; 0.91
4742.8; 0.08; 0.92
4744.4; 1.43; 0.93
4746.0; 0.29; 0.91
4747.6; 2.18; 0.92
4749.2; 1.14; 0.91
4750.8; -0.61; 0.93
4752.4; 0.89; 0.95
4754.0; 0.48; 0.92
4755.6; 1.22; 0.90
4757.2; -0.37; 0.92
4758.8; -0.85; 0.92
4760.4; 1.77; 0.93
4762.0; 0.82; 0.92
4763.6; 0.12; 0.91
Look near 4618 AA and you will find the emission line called [O II] 3727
